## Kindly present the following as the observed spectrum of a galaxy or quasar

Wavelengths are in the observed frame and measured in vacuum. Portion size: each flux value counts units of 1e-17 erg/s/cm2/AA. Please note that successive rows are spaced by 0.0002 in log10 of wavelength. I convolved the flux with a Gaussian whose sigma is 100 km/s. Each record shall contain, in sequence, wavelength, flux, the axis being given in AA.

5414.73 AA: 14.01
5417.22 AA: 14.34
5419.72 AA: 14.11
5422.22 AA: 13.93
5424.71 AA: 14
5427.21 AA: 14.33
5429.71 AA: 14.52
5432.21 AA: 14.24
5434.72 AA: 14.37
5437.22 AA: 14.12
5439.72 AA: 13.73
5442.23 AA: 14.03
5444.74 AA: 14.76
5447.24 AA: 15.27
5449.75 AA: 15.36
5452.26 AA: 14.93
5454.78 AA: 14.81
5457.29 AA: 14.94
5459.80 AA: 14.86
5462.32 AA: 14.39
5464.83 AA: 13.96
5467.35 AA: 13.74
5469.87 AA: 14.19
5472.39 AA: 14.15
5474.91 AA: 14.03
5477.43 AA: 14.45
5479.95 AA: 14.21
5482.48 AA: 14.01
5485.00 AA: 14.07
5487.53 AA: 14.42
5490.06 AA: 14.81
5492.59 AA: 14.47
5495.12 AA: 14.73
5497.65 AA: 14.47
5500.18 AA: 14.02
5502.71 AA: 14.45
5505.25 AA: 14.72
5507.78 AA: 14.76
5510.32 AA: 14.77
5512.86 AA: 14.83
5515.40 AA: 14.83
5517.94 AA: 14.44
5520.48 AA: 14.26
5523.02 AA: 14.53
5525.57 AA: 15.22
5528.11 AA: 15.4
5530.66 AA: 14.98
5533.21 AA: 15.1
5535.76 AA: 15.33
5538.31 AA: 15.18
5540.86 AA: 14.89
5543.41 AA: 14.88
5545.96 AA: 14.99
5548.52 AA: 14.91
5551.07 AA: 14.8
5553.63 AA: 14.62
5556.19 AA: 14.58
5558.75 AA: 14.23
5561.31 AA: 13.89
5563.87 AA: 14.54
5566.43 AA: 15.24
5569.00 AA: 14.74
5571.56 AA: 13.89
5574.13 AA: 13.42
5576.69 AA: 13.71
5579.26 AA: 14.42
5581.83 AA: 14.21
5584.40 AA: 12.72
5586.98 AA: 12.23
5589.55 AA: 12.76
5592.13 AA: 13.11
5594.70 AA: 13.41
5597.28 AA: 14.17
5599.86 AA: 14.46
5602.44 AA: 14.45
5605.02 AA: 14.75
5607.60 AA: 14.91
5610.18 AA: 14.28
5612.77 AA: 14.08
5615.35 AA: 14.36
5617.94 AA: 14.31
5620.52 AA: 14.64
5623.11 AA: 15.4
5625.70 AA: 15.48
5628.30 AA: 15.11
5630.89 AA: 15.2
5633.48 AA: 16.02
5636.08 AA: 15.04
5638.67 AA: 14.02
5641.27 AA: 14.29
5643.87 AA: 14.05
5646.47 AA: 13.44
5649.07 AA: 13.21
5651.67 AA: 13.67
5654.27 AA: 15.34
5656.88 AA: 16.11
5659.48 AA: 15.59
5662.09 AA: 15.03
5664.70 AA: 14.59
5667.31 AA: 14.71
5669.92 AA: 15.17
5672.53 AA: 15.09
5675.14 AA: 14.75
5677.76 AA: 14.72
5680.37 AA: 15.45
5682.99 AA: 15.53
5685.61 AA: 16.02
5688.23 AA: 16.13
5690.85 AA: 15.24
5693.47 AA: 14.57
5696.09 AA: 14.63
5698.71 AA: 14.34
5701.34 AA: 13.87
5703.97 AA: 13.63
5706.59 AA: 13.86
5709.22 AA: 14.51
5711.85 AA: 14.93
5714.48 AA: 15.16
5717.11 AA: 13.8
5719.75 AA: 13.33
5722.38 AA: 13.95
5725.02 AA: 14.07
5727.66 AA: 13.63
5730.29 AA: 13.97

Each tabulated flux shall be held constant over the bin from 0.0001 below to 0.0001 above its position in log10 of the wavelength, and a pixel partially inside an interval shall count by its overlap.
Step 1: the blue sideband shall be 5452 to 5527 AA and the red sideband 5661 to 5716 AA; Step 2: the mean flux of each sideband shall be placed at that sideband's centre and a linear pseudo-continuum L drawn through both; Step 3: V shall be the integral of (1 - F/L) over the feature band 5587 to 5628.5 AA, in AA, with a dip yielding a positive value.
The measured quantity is 1.2 AA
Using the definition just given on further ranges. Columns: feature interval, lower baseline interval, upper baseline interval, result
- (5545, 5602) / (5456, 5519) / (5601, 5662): 2.11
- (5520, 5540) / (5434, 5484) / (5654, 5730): -0.71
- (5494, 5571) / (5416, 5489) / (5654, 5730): -1.37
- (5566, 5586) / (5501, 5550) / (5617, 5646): 1.19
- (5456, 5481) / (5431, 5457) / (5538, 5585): 0.43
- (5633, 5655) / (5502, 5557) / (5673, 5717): 0.84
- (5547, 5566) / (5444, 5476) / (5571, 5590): -1.24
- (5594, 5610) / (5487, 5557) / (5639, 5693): 0.48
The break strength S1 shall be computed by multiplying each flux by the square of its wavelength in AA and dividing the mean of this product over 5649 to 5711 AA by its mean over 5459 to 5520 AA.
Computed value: 1.10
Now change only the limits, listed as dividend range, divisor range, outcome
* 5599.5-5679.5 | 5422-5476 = 1.10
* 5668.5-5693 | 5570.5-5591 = 1.18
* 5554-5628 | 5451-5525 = 1.02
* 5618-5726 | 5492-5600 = 1.07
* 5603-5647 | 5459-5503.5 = 1.08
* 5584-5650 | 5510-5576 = 1.00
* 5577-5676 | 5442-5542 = 1.04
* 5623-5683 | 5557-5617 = 1.09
